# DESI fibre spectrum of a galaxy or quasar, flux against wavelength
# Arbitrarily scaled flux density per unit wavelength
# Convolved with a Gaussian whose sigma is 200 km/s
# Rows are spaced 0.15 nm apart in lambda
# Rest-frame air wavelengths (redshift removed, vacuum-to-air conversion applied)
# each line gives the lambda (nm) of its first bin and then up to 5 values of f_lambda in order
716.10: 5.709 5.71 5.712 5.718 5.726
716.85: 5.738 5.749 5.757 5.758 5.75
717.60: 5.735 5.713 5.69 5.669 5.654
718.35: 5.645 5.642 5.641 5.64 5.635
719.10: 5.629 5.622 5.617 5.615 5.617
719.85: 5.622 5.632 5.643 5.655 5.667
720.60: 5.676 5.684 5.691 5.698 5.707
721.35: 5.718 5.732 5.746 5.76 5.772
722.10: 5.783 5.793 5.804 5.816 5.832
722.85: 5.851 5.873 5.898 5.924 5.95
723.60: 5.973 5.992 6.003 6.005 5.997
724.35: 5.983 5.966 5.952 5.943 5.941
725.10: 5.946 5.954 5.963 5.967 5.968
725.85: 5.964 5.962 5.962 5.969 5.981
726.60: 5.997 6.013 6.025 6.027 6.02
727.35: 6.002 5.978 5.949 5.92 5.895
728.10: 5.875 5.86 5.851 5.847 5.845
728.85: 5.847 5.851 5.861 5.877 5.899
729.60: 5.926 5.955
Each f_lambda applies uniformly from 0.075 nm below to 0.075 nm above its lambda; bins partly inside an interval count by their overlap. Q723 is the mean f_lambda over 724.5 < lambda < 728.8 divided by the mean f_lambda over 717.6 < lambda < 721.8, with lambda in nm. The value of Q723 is 1.05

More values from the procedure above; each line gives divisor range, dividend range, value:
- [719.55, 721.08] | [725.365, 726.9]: 1.06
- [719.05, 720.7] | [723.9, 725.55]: 1.06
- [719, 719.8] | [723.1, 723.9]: 1.06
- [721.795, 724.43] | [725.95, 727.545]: 1.02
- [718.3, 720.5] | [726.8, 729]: 1.05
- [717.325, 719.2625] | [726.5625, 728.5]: 1.05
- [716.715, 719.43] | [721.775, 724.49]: 1.04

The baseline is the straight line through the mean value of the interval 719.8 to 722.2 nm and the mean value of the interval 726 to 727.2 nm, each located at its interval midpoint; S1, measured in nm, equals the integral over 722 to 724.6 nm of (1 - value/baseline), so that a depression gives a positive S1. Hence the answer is -0.04 nm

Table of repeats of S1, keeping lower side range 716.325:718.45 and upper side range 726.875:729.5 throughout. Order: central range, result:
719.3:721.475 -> 0.041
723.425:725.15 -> -0.039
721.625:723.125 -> -0.001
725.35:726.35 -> -0.016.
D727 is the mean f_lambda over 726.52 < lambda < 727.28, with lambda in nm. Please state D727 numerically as 6.02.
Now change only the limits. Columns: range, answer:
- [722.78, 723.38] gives 5.89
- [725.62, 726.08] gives 5.96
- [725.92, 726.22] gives 5.96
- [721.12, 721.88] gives 5.73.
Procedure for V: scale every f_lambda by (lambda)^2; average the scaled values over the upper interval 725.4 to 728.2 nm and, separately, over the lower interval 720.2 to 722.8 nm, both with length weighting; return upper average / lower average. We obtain 1.1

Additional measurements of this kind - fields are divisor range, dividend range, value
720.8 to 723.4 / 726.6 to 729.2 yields 1.04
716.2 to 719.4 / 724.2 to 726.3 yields 1.07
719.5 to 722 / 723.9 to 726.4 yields 1.06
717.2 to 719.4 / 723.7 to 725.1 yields 1.07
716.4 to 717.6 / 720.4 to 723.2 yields 1.02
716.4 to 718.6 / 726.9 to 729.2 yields 1.07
